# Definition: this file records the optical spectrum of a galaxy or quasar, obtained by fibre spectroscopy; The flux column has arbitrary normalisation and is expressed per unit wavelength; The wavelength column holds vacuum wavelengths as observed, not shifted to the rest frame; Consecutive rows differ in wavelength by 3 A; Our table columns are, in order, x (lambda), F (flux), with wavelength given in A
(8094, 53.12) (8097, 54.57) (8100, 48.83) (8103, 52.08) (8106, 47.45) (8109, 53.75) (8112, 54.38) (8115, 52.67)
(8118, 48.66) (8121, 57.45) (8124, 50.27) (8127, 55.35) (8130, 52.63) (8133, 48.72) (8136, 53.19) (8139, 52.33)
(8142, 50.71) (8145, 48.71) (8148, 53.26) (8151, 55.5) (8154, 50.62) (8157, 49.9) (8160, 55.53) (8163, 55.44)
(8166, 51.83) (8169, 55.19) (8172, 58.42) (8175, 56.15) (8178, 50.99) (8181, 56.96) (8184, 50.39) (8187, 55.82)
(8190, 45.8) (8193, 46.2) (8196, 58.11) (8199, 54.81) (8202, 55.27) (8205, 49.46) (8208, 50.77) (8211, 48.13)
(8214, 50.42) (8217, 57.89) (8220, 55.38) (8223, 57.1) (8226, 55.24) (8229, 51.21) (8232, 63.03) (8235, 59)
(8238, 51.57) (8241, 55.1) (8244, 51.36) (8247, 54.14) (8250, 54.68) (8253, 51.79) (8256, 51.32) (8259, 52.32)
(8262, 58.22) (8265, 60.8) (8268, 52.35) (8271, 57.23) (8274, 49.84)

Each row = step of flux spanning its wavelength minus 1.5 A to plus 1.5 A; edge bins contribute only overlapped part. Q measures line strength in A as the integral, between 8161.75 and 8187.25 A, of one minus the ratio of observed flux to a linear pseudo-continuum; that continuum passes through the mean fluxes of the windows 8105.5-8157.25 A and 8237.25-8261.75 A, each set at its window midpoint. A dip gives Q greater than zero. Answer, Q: -1.0 A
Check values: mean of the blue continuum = 52.1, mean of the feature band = 54.5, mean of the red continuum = 53.1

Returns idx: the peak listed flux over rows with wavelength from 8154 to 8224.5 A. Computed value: 58.42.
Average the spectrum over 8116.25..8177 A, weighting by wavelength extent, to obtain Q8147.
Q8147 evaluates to 53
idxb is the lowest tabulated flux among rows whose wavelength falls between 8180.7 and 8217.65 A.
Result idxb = 45.8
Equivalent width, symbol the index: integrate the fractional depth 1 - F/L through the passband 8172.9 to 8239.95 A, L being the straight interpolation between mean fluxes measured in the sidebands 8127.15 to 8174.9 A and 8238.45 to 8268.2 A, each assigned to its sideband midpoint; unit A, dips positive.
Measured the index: -0.05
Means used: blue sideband 53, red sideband 54.2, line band 53.7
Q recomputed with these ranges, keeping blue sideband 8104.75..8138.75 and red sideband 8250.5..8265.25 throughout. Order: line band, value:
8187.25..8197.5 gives 0.5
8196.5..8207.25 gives 0.0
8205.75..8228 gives 0.2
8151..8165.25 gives -0.1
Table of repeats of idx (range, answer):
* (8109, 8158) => 57.45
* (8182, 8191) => 55.82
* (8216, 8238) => 63.03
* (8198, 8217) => 57.89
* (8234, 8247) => 59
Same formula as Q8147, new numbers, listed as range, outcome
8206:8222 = 52.6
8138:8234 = 53.4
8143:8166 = 52.6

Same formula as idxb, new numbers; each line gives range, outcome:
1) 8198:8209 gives 49.46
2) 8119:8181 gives 48.71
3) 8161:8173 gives 51.83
